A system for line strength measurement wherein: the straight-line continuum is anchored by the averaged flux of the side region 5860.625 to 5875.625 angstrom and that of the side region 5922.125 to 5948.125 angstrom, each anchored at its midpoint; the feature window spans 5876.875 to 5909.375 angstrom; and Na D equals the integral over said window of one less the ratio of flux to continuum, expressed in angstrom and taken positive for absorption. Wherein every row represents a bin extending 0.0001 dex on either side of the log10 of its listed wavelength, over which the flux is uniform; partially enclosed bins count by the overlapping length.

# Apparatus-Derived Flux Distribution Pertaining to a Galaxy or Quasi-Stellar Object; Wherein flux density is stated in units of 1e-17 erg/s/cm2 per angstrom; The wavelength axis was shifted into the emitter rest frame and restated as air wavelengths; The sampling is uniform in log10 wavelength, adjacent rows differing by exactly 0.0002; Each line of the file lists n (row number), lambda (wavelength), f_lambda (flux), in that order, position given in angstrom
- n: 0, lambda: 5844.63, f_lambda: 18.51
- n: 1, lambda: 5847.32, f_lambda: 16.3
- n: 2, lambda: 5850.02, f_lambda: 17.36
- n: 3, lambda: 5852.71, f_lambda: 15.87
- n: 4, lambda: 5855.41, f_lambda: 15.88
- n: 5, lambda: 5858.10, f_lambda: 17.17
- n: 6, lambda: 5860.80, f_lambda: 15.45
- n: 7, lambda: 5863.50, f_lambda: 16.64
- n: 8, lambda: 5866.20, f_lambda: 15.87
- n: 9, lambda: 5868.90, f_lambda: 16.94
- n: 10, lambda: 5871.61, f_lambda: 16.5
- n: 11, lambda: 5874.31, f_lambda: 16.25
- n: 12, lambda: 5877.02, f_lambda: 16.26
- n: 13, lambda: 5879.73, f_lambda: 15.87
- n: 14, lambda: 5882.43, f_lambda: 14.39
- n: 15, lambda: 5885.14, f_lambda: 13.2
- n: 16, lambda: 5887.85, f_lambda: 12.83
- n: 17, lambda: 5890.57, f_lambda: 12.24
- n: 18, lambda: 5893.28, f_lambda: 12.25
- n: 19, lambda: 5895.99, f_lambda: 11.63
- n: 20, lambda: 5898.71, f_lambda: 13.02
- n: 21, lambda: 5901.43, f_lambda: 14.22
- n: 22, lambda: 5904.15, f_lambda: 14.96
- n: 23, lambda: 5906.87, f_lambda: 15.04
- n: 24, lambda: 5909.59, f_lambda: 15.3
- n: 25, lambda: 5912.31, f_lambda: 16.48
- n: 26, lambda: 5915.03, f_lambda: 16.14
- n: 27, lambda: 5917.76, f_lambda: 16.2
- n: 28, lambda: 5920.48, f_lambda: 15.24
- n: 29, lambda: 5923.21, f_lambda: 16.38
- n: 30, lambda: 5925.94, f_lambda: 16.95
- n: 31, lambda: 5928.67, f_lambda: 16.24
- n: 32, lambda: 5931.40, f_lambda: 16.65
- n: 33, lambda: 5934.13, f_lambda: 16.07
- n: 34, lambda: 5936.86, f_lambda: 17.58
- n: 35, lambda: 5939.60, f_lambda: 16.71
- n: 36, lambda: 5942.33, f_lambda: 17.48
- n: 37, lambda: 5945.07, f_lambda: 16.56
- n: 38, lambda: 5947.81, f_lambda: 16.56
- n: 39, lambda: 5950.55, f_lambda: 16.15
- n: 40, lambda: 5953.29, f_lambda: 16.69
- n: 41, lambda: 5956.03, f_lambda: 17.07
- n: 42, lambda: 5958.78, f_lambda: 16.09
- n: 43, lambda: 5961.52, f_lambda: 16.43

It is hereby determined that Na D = 5.3 angstrom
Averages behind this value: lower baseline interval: 16.3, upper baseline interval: 16.7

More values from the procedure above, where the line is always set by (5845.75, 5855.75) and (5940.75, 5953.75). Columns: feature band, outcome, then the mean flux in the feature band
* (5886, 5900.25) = 3.5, 12.4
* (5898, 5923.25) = 2.0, 15.3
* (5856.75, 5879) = 0.2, 16.4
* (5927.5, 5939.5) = 0.0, 16.7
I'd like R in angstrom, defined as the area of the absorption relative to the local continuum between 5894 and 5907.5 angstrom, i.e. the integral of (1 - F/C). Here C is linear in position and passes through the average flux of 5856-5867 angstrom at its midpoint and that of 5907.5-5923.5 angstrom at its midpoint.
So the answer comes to 1.99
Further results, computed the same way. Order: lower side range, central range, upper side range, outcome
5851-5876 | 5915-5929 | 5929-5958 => 0.3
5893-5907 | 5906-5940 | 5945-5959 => -3.2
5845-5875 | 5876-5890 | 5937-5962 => 1.8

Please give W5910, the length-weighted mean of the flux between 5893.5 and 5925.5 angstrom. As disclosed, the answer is 14.9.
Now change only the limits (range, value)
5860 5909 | 14.6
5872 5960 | 15.5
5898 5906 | 14.2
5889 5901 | 12.4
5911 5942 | 16.5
